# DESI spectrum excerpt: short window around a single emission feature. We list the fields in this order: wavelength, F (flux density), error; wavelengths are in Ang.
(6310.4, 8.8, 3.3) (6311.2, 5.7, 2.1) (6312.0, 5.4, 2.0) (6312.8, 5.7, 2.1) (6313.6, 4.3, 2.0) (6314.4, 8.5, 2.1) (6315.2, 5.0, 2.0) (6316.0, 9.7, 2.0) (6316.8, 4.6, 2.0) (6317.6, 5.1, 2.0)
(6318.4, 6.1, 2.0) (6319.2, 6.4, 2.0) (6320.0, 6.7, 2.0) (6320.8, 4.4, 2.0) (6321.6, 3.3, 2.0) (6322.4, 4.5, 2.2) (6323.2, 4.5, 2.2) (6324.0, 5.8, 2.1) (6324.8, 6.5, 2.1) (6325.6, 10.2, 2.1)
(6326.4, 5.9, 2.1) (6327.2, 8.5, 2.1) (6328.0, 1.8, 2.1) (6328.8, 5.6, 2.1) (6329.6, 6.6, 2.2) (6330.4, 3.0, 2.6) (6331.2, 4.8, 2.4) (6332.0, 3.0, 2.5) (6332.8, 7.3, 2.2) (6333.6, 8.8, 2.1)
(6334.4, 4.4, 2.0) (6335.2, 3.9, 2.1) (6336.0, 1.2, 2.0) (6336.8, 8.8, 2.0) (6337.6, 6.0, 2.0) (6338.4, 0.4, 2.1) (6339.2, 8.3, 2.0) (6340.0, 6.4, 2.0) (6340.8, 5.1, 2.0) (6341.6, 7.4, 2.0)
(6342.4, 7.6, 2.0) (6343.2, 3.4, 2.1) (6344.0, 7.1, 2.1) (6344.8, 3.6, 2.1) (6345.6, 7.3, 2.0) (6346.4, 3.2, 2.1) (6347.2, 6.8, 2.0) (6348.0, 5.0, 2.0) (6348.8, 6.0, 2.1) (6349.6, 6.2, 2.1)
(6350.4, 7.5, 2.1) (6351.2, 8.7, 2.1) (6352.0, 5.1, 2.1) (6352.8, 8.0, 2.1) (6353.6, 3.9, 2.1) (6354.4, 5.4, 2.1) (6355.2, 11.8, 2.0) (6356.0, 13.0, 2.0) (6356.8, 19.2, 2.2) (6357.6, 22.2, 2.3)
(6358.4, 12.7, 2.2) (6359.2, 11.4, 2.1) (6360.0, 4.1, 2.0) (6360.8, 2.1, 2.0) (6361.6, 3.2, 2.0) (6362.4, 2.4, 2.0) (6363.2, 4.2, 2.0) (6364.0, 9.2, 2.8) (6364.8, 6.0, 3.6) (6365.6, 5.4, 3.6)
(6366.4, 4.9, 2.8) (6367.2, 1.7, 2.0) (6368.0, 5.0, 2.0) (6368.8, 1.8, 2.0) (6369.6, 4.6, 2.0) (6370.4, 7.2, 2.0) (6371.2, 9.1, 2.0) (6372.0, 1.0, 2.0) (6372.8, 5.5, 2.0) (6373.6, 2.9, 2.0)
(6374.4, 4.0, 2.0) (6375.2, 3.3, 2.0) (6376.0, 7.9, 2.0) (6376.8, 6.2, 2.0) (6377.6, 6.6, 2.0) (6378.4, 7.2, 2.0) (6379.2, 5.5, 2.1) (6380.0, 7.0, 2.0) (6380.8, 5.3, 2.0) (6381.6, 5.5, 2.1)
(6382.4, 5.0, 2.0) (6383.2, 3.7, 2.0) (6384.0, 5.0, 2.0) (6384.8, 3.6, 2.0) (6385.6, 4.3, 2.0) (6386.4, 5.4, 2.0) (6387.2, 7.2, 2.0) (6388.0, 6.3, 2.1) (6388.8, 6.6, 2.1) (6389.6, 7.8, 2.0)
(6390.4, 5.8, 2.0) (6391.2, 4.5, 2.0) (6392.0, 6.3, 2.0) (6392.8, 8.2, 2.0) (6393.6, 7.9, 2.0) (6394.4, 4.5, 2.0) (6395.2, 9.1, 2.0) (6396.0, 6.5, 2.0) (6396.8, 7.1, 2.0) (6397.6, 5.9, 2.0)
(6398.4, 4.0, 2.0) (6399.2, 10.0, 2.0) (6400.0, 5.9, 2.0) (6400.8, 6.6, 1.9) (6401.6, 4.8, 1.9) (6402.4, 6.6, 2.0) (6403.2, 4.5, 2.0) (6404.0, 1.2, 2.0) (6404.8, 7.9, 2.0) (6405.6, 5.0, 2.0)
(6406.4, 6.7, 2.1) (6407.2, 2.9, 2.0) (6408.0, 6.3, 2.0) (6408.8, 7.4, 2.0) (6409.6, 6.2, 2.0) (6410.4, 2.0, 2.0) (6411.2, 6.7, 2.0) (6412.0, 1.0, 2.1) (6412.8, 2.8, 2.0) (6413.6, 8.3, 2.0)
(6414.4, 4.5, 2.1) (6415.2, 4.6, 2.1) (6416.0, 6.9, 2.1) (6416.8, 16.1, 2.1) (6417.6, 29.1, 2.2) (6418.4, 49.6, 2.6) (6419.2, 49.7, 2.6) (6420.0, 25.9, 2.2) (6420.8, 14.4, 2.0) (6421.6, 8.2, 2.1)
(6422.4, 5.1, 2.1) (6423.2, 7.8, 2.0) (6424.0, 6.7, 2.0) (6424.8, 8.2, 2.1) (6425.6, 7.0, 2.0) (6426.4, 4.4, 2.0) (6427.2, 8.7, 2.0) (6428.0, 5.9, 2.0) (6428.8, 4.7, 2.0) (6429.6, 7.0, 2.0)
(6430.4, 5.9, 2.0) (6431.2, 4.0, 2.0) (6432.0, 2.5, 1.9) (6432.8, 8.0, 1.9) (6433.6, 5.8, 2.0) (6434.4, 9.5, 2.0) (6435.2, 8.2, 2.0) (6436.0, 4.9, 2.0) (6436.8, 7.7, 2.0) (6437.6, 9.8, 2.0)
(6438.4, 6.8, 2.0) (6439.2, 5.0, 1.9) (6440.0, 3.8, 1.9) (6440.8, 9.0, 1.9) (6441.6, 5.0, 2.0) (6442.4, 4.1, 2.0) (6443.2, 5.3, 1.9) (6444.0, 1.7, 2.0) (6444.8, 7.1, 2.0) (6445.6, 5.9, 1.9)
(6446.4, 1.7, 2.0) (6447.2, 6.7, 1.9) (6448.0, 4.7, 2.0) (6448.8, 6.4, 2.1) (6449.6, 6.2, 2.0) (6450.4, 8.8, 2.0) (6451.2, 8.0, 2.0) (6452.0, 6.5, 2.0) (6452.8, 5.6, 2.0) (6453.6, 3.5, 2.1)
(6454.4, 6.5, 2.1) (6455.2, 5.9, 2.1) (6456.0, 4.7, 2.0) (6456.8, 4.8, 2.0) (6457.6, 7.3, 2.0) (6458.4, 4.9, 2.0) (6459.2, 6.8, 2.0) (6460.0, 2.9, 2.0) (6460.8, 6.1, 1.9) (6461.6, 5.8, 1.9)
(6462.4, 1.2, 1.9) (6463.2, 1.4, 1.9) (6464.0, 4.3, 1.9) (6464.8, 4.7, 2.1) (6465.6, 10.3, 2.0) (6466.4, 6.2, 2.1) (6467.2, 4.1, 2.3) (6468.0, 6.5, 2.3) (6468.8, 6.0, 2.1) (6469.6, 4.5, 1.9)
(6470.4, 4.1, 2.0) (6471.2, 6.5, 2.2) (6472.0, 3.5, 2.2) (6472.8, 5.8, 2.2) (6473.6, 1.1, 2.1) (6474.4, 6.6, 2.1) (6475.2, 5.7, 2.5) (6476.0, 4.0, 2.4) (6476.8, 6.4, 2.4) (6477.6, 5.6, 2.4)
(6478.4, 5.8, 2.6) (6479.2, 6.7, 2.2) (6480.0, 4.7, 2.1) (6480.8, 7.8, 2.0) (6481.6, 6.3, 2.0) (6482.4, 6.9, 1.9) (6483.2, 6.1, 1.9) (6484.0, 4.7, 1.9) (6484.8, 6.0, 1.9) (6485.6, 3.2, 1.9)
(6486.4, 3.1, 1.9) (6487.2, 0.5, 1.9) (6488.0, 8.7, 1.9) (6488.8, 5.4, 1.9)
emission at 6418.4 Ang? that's [O III]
